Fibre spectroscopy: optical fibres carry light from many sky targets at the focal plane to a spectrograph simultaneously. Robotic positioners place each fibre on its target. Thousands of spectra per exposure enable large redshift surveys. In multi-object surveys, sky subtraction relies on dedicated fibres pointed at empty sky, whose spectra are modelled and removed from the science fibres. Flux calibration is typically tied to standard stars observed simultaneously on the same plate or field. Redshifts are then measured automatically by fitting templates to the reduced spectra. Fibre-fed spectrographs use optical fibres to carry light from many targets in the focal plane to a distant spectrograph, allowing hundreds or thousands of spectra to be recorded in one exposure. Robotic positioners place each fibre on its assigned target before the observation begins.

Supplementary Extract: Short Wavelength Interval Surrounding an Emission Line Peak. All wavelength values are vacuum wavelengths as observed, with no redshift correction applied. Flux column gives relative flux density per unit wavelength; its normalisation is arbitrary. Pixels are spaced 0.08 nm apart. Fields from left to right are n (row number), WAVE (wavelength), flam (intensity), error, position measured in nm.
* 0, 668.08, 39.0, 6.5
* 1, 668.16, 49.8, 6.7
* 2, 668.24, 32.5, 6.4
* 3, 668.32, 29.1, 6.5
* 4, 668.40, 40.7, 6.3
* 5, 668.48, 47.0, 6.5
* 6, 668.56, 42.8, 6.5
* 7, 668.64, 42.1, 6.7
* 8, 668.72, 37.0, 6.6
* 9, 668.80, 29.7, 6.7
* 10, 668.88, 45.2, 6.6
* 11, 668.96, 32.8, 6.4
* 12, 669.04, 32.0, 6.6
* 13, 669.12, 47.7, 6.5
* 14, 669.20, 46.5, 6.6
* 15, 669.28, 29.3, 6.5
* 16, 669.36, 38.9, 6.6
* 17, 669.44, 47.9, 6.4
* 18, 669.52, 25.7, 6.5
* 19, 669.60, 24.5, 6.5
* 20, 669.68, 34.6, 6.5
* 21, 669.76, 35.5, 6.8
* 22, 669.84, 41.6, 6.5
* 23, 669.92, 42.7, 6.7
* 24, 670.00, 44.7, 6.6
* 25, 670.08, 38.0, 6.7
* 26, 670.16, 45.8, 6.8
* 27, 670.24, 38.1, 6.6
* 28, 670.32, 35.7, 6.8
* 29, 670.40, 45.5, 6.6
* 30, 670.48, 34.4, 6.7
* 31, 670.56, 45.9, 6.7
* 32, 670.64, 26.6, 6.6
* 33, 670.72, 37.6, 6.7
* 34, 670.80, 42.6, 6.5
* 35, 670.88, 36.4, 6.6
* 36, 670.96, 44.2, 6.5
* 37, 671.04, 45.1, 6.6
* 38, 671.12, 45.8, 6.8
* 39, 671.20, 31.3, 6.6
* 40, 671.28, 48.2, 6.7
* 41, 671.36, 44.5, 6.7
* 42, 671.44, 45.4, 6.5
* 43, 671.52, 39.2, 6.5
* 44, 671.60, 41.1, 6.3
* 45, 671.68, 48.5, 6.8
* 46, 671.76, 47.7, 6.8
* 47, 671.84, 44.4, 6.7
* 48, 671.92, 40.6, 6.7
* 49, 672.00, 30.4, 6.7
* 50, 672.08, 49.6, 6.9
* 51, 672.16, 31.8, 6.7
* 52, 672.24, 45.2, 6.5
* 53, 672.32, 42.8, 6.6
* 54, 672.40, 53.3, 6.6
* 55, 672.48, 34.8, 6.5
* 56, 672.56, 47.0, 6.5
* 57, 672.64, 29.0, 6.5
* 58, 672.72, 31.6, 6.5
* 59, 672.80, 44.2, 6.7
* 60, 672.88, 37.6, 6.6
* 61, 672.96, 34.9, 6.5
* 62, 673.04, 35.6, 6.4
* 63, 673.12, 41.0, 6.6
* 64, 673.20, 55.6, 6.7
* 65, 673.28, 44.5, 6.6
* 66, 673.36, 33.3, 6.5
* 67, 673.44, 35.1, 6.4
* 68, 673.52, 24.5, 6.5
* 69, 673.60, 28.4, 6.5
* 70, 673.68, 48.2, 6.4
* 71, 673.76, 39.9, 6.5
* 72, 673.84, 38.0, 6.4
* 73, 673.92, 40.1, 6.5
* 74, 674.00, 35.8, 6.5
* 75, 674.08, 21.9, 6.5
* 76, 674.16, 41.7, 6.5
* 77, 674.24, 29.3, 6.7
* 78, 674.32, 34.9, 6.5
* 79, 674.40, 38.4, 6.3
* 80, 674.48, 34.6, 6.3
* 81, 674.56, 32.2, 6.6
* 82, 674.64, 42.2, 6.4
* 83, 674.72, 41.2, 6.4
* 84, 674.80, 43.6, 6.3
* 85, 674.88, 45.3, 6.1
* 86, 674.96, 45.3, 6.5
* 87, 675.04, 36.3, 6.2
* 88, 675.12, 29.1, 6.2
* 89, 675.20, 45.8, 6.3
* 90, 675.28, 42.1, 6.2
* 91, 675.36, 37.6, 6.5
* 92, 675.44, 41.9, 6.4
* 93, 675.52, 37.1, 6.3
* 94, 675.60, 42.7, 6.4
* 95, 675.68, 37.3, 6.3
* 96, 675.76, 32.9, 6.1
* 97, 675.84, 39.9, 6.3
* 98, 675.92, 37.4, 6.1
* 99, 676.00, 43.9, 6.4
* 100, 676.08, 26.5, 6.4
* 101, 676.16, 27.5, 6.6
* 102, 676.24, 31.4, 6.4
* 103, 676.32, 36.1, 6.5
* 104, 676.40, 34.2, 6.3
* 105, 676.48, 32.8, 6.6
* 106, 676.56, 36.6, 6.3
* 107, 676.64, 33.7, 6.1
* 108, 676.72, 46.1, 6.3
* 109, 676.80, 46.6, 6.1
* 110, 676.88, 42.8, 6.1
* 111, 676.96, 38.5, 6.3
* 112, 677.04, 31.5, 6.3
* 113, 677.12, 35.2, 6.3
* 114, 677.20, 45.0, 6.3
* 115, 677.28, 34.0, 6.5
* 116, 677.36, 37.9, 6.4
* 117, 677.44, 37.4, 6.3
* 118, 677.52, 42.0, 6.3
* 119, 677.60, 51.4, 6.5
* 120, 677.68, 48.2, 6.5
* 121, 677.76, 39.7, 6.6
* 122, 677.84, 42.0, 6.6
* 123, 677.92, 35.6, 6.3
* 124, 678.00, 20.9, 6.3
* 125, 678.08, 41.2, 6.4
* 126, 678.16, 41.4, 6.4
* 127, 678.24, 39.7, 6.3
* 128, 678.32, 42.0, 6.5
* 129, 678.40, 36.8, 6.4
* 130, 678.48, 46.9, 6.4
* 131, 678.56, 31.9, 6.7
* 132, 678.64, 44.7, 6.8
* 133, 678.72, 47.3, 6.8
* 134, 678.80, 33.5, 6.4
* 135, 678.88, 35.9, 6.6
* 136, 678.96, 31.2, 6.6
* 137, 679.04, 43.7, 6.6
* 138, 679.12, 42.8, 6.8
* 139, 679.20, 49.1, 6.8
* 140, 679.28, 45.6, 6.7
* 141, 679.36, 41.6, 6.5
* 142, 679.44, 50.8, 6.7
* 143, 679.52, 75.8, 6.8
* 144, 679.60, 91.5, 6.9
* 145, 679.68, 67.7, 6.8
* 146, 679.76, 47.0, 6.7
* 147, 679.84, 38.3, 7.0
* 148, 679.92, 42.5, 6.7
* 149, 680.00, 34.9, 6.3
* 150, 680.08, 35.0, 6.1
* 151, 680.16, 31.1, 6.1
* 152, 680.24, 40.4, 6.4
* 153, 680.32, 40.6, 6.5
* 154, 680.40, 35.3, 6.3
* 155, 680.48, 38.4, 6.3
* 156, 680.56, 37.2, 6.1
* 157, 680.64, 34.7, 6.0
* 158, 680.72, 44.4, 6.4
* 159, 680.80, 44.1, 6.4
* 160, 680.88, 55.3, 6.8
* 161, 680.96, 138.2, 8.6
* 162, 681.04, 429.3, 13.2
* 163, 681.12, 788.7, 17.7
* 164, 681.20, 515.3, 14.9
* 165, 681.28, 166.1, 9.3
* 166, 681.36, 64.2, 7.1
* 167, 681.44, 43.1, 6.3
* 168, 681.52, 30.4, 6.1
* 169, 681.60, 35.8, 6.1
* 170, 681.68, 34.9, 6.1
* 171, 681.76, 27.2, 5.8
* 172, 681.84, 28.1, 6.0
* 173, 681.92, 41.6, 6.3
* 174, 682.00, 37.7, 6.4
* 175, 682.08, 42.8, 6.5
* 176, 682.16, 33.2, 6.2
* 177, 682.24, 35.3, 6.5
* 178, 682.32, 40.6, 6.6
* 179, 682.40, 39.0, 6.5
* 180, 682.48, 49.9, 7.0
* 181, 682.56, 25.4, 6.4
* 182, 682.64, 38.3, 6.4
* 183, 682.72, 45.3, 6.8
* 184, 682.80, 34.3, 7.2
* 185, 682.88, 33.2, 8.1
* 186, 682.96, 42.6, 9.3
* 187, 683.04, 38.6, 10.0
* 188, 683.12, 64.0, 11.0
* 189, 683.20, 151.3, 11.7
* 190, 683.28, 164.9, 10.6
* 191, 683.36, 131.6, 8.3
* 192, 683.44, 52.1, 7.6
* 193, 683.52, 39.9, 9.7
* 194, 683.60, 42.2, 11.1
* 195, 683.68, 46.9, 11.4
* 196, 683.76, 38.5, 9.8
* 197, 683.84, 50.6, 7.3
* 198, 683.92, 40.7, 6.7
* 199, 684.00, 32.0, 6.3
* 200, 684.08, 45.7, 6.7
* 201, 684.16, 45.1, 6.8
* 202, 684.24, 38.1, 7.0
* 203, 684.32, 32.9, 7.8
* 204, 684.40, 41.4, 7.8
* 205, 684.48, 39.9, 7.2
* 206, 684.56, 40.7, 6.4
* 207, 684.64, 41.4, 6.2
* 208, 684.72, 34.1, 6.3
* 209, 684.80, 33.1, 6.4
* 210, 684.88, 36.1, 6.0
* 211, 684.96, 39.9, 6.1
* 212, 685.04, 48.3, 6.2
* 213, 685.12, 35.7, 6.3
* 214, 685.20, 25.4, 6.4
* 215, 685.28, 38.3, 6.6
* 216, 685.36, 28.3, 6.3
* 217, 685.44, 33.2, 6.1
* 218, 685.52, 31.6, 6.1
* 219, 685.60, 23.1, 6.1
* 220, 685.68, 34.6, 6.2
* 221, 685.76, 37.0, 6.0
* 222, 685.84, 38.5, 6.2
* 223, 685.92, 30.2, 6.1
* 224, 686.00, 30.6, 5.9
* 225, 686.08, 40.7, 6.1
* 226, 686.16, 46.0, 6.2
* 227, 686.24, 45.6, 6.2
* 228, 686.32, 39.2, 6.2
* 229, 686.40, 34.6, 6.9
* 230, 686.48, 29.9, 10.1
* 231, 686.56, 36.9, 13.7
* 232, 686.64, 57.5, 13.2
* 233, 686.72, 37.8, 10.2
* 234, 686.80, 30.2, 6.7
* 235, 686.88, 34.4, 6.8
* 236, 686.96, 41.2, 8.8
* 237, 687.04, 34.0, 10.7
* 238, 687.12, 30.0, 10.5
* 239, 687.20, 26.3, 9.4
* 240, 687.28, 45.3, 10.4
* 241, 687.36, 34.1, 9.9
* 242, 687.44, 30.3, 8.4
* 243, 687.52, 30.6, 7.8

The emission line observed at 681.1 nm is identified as Halpha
